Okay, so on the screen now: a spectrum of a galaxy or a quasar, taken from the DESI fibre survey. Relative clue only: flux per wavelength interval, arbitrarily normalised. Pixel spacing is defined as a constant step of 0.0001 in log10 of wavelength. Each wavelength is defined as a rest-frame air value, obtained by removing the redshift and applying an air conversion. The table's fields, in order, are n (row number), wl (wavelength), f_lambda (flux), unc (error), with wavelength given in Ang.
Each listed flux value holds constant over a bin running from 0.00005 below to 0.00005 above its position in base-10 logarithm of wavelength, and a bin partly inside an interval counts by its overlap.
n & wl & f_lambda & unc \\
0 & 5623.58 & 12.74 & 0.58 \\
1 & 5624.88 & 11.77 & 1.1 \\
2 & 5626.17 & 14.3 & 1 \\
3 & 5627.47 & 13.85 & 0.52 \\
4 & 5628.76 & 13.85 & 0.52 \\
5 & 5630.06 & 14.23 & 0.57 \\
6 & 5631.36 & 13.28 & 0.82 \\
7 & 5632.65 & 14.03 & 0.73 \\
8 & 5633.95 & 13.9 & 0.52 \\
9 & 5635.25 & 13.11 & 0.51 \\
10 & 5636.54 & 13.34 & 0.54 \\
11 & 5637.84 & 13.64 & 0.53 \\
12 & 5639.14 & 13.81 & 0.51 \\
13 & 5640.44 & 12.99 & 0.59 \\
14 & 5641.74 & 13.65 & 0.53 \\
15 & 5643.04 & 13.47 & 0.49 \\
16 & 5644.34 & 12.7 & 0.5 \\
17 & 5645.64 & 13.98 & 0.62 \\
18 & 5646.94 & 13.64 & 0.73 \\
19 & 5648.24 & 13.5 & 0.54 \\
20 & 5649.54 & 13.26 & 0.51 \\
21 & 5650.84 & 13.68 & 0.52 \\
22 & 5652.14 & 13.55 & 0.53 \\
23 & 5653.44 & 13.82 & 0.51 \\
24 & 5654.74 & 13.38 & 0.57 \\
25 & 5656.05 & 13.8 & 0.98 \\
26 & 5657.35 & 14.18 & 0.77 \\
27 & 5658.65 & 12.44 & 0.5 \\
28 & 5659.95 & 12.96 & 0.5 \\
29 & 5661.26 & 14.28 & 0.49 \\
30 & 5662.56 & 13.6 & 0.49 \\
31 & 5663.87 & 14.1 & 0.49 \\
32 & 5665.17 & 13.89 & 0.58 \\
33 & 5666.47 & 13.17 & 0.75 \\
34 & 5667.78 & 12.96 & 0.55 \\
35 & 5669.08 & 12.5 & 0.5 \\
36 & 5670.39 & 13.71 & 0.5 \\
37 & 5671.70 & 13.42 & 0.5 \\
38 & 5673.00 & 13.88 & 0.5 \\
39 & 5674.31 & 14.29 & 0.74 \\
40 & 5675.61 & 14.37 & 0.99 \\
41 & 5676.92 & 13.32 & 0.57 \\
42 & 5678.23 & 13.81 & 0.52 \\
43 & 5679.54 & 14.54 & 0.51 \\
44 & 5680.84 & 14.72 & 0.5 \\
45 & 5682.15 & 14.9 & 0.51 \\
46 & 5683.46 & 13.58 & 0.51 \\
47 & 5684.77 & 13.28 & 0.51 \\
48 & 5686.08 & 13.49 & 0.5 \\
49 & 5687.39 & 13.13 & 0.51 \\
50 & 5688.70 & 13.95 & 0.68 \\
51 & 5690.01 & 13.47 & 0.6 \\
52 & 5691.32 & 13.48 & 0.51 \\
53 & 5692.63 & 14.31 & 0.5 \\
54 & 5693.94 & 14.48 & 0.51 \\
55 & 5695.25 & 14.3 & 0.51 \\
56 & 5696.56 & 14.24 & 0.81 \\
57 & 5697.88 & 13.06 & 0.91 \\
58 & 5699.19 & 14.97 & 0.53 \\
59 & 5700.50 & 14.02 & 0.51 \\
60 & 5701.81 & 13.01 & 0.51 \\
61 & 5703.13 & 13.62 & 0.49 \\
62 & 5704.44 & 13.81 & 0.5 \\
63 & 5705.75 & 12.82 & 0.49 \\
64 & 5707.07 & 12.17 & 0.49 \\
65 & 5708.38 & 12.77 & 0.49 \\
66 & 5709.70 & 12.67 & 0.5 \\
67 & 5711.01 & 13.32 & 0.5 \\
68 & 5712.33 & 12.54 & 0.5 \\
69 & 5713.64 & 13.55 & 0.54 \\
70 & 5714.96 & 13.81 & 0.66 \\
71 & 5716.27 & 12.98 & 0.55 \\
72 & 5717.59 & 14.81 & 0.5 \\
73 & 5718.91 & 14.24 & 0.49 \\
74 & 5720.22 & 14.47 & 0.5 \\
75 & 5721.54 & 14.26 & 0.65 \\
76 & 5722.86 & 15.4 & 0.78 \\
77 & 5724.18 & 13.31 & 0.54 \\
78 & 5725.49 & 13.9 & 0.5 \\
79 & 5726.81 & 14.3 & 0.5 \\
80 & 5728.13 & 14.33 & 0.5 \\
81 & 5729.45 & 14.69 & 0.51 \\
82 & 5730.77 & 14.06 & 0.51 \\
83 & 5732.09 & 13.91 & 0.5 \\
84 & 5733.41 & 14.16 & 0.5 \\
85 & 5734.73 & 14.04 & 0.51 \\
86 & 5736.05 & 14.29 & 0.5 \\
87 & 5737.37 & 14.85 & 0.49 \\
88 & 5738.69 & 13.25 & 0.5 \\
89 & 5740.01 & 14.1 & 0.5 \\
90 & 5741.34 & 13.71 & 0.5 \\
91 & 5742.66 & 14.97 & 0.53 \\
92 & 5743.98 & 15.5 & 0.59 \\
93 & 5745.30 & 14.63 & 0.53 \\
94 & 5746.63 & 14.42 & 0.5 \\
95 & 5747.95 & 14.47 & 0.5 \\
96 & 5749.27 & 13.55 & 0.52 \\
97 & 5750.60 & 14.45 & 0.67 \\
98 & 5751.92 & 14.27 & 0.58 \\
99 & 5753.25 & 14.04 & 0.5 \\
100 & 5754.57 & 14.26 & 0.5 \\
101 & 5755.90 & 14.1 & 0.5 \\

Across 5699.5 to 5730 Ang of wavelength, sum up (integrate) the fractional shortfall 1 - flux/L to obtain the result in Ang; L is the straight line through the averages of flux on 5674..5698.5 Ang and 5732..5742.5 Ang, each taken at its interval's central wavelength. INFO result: 0.7 Ang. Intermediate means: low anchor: 13.9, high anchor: 14.1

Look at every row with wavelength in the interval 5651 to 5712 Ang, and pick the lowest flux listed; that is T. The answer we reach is 12.17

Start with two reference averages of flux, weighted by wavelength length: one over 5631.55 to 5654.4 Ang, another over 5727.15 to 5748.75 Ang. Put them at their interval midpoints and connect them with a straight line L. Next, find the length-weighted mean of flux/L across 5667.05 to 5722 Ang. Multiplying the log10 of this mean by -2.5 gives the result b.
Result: 0.02 mag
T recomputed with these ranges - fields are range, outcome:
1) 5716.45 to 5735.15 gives 13.31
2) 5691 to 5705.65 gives 13.01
